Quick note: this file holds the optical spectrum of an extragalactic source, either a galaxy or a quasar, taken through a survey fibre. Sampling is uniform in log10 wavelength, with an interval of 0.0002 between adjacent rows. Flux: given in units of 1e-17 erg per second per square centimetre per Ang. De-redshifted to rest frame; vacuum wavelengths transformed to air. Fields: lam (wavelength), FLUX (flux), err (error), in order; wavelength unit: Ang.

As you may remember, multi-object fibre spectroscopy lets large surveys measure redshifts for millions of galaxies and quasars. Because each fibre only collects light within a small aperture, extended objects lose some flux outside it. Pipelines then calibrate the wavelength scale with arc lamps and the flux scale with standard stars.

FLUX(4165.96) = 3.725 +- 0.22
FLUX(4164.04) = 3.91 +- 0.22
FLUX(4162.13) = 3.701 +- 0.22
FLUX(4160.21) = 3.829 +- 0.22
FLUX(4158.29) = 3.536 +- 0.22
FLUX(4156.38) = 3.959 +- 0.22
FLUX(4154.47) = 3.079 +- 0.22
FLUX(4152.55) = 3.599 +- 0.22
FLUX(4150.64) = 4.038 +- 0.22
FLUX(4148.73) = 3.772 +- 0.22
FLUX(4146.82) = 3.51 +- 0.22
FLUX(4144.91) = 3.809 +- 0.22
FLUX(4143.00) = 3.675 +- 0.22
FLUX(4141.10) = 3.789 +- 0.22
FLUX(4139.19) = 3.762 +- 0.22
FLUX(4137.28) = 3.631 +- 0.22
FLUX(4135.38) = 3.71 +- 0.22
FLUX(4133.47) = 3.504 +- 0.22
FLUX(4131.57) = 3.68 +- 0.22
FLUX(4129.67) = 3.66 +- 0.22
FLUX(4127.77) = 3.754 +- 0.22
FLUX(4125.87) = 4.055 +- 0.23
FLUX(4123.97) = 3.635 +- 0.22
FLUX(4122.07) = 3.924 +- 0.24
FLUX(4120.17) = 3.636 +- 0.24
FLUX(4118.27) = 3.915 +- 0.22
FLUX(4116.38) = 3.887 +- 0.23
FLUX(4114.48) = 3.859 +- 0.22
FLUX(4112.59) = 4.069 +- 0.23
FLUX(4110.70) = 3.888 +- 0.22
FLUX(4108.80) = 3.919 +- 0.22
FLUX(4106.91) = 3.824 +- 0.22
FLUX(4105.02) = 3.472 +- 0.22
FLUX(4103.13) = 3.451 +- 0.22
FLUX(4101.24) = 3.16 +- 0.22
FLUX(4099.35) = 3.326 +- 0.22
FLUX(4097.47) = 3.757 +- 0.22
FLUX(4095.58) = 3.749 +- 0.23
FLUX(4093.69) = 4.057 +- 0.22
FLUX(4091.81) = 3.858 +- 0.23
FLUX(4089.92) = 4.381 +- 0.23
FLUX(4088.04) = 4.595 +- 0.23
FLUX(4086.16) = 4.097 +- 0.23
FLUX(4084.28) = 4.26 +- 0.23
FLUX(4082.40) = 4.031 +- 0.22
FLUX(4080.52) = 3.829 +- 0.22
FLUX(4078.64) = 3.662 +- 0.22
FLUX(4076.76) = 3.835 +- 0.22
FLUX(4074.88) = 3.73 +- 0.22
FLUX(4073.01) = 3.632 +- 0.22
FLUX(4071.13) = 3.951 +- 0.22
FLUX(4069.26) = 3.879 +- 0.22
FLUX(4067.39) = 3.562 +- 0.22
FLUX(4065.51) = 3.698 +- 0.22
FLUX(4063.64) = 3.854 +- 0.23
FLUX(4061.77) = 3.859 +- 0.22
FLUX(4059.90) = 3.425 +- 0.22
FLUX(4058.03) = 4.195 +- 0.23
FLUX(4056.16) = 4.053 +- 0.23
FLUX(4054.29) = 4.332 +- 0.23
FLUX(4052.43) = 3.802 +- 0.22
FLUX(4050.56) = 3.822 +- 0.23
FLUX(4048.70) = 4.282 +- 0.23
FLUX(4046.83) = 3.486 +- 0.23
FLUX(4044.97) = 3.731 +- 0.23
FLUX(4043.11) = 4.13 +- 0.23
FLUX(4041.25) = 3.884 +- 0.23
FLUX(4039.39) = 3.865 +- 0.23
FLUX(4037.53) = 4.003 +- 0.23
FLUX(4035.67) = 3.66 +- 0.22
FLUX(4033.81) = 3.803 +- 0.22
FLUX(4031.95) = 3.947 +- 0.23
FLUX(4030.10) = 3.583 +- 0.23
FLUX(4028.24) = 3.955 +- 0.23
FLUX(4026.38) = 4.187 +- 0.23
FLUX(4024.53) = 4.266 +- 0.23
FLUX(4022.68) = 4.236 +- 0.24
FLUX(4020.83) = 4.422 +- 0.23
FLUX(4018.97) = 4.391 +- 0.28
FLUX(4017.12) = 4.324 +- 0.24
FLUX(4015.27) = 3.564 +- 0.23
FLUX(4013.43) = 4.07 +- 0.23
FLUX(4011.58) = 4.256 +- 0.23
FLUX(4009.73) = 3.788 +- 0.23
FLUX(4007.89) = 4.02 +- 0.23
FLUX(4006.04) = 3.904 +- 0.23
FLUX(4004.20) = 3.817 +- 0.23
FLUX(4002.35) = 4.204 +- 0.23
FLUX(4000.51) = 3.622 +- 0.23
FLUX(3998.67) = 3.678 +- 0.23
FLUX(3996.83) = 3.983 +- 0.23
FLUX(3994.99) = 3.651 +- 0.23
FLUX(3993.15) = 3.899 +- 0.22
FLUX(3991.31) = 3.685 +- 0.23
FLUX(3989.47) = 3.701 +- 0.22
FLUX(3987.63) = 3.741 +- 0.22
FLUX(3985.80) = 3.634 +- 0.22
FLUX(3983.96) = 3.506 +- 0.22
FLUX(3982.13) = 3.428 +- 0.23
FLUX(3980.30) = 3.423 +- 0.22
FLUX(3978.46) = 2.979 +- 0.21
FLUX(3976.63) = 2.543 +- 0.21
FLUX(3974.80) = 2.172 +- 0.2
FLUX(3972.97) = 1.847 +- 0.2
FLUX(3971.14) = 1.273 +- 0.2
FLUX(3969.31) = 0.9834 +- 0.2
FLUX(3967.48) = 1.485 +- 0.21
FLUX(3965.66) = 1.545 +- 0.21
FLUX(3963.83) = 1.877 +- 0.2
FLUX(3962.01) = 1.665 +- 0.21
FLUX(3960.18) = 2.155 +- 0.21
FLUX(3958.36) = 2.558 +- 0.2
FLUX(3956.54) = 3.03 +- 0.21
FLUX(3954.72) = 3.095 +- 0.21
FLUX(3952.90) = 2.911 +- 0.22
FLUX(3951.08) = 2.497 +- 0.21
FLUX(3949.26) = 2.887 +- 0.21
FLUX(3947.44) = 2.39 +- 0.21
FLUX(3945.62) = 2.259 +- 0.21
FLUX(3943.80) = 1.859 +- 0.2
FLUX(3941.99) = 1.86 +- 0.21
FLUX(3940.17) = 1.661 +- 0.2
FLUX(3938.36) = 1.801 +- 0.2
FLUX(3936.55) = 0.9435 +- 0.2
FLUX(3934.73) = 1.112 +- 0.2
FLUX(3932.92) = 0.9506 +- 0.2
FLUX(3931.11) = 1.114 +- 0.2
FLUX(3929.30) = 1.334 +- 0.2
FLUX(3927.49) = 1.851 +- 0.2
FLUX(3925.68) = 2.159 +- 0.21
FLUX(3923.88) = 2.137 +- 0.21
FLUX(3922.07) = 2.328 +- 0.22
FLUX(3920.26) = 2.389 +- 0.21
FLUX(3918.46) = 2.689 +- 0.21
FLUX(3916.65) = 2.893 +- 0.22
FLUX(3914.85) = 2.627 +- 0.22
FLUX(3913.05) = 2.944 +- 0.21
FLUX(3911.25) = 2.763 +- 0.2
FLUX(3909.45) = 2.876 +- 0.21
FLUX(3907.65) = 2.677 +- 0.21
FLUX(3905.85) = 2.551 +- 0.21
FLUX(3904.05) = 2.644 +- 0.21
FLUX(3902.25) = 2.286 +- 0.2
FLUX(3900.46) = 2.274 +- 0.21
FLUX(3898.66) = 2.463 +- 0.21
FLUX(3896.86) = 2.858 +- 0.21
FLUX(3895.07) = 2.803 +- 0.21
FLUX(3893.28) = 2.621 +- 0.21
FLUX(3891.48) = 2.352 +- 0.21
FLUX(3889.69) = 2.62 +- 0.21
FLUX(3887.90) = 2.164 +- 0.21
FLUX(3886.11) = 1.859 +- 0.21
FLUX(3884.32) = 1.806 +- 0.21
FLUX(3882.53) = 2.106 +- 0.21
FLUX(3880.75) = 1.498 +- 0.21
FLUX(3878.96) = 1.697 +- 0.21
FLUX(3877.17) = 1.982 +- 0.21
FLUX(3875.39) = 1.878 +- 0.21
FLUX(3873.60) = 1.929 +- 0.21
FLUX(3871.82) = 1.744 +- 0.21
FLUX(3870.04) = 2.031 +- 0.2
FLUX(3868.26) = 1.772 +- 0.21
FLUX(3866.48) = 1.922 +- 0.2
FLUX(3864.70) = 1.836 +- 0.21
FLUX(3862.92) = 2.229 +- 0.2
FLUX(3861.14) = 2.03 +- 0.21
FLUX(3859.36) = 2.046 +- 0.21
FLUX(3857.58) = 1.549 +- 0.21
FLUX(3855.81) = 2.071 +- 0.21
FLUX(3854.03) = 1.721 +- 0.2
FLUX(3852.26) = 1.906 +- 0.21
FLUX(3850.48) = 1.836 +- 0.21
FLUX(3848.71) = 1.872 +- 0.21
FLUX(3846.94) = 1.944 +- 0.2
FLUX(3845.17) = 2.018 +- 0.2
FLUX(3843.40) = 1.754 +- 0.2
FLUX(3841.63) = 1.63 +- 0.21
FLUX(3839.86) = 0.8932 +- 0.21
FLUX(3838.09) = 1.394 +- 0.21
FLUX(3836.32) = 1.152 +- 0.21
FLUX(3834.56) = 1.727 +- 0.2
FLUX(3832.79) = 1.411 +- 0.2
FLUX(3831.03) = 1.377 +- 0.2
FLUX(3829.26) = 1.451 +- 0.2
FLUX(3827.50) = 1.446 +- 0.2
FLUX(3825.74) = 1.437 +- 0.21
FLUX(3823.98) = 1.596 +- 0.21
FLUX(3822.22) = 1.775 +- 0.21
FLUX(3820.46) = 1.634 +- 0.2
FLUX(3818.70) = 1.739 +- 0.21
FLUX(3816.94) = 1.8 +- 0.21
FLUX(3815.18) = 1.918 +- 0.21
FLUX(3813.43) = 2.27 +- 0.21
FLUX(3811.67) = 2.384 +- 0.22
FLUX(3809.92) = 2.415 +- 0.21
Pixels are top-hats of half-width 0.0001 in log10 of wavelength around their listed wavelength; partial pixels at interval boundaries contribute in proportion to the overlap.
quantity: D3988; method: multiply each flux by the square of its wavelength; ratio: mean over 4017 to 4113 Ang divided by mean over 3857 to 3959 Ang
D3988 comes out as 1.94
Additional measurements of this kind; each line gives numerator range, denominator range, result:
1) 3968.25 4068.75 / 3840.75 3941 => 1.90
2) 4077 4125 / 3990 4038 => 1.02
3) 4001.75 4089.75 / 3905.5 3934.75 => 1.90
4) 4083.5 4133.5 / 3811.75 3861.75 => 2.58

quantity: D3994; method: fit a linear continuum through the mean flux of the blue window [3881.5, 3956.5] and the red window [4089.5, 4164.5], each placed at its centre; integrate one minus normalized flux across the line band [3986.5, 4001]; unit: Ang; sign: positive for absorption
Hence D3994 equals -4.96 Ang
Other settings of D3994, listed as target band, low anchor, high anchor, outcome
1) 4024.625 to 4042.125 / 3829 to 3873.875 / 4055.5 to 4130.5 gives -3.1 Ang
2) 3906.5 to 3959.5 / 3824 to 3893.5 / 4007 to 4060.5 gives 9.4 Ang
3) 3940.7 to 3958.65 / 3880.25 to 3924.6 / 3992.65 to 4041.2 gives 3.3 Ang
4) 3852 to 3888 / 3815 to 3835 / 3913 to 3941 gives -3.3 Ang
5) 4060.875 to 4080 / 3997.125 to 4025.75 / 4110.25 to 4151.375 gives 0.7 Ang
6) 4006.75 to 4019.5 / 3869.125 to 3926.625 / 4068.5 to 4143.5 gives -3.6 Ang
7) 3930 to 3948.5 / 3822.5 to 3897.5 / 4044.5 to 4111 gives 7.1 Ang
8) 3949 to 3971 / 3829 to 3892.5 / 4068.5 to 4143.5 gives 3.7 Ang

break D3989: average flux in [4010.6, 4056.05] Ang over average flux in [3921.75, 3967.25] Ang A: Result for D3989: 2.0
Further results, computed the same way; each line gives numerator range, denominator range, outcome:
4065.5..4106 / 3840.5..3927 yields 1.75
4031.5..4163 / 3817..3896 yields 2.09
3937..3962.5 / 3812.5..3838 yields 1.43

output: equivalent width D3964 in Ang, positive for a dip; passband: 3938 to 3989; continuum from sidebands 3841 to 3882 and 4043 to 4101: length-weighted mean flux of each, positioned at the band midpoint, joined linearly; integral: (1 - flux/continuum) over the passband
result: 7.93 Ang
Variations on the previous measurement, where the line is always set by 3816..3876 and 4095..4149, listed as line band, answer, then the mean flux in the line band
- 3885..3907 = -3.9 Ang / 2.45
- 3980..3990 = -3.1 Ang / 3.58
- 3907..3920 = -3.3 Ang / 2.77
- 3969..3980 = 2.3 Ang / 2.1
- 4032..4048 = -3.6 Ang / 3.83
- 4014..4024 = -4.1 Ang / 4.19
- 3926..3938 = 5.4 Ang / 1.29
